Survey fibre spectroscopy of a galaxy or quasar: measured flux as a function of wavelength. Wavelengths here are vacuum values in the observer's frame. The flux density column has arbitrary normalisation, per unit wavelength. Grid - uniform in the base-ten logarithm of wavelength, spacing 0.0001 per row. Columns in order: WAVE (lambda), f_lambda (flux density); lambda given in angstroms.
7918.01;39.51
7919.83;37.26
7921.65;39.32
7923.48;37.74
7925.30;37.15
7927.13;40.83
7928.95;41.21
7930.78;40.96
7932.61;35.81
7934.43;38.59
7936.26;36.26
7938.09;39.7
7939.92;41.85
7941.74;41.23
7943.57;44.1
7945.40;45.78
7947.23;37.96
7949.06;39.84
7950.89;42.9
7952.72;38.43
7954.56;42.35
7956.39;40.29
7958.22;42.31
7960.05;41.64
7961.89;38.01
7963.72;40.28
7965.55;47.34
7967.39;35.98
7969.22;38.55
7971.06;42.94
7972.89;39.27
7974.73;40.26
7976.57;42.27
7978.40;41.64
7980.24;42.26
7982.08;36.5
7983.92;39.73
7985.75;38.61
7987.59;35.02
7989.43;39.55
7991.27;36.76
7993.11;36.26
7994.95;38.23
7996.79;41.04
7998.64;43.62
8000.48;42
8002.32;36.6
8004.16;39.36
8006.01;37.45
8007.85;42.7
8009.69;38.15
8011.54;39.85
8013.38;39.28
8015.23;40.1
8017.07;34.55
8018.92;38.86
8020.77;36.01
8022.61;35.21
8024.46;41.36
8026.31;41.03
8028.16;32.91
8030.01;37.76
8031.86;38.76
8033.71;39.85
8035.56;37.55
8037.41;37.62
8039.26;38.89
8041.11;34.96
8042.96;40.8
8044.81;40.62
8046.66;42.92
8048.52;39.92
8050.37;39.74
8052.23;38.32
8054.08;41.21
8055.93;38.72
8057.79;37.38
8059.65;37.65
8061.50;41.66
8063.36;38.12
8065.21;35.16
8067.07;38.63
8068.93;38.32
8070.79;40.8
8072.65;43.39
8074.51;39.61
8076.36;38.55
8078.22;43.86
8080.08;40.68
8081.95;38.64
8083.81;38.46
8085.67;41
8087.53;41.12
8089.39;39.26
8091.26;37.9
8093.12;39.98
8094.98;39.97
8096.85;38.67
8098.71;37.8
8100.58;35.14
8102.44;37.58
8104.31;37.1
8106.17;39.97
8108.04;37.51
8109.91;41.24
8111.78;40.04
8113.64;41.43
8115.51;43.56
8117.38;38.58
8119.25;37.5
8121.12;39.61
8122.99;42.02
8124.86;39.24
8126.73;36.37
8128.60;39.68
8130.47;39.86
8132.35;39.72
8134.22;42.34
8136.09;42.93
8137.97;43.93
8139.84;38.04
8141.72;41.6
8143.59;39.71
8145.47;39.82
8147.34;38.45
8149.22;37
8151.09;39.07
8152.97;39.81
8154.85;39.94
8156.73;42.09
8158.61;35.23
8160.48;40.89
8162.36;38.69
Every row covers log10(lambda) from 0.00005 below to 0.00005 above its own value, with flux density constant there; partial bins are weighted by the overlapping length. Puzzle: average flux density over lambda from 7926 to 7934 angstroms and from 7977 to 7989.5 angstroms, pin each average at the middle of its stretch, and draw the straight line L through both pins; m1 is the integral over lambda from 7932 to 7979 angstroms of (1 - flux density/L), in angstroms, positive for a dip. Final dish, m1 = -1.5 angstroms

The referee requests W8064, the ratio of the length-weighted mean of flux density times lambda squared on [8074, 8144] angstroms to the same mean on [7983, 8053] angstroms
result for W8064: 1.05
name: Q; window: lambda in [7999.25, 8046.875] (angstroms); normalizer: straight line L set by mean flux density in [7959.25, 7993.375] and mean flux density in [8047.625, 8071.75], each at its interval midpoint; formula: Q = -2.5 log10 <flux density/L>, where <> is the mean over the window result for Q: 0.017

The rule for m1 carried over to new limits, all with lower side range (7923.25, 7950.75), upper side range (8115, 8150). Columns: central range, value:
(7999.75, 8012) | 0.20 angstroms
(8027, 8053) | 0.89 angstroms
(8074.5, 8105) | 0.65 angstroms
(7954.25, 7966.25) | -0.46 angstroms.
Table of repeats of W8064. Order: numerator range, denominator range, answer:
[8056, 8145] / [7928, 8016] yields 1.02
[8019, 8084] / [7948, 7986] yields 0.98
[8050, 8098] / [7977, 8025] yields 1.03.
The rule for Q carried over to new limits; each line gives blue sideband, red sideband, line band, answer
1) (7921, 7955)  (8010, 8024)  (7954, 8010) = -0.03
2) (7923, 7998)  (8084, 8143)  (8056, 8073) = 0.03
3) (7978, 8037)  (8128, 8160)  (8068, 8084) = -0.03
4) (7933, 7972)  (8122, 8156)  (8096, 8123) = 0.03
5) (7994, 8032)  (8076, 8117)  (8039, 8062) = -0.01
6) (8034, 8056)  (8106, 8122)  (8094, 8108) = 0.05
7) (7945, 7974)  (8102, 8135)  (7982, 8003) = 0.05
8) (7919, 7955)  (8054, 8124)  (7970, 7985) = -0.02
